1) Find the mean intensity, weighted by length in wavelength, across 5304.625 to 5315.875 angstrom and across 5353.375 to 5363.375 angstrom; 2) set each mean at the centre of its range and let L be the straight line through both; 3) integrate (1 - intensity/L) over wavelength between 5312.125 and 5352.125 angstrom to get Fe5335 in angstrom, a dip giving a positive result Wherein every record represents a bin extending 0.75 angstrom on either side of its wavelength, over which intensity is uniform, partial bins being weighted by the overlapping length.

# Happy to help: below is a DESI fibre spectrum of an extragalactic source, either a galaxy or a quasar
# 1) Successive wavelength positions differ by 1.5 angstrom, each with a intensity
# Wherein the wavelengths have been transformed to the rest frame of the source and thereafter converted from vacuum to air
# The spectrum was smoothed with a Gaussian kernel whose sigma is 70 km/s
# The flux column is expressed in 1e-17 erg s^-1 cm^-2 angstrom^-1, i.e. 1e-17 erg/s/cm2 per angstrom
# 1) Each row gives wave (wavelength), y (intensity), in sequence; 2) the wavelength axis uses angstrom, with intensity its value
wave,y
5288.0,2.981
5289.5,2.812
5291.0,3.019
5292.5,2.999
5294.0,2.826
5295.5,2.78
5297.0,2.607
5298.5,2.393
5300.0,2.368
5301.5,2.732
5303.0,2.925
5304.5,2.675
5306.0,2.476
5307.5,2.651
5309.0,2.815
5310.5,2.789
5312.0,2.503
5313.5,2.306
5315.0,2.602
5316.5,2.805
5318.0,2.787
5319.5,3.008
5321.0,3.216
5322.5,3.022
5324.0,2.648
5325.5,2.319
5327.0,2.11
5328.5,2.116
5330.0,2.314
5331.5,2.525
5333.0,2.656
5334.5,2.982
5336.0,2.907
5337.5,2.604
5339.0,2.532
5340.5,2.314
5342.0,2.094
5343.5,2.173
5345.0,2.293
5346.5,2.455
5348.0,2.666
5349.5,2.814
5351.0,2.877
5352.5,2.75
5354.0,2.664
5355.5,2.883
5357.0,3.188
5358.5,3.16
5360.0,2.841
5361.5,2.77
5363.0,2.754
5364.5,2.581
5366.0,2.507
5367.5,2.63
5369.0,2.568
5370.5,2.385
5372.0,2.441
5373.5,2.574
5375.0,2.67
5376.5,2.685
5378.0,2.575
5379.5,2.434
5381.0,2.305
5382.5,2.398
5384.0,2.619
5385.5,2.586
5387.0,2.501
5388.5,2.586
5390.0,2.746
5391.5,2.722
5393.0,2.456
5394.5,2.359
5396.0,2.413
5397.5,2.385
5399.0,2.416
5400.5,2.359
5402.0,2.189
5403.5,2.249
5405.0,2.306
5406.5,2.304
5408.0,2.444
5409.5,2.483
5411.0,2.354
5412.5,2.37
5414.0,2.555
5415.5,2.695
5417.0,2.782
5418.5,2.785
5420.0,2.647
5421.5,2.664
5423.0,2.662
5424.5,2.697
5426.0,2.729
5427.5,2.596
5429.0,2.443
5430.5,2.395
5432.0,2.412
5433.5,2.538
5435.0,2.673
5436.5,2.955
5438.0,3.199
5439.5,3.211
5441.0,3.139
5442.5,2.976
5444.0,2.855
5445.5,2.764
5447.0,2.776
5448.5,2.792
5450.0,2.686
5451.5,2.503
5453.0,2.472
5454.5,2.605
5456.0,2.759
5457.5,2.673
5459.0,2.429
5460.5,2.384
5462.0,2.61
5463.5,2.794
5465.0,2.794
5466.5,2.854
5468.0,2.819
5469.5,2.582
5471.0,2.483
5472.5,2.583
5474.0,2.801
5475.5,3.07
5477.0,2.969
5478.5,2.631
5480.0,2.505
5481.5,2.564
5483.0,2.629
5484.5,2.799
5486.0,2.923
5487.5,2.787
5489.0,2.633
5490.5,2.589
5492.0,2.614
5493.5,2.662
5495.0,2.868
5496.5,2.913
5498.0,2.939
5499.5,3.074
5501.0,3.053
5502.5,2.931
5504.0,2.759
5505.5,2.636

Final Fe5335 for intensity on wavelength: 2.2 angstrom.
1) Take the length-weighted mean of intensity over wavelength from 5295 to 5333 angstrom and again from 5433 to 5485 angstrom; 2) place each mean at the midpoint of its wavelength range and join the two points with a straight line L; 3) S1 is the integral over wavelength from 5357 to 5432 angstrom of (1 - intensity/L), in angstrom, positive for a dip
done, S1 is 3.8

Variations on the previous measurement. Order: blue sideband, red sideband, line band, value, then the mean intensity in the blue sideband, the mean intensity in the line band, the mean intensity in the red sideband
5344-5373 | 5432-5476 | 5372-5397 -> 1.6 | 2.69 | 2.53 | 2.74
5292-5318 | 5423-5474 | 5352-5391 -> 0.5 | 2.66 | 2.65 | 2.7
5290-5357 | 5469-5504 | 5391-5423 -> 2.7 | 2.64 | 2.48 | 2.77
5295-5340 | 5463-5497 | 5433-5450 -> -1.2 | 2.64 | 2.89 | 2.73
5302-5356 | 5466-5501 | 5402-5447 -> 1.0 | 2.62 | 2.65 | 2.76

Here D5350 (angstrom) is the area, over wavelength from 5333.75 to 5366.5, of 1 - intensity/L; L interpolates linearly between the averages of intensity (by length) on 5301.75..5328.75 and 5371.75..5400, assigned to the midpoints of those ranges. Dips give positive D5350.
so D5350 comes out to -1.0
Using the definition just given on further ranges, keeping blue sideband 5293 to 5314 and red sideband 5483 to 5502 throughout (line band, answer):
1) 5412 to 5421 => 0.3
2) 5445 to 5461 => 0.9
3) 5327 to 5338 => 0.5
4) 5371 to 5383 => 0.9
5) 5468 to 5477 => 0.2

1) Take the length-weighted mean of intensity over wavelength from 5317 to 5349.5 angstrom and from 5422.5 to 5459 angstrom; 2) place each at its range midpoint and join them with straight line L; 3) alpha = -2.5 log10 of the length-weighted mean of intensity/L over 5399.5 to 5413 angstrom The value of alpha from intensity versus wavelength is 0.14 mag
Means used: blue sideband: 2.57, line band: 2.34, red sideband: 2.72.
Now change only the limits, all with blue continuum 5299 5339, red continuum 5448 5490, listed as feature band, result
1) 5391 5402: 0.10 mag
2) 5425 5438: 0.02 mag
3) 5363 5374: 0.05 mag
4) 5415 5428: -0.01 mag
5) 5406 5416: 0.09 mag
